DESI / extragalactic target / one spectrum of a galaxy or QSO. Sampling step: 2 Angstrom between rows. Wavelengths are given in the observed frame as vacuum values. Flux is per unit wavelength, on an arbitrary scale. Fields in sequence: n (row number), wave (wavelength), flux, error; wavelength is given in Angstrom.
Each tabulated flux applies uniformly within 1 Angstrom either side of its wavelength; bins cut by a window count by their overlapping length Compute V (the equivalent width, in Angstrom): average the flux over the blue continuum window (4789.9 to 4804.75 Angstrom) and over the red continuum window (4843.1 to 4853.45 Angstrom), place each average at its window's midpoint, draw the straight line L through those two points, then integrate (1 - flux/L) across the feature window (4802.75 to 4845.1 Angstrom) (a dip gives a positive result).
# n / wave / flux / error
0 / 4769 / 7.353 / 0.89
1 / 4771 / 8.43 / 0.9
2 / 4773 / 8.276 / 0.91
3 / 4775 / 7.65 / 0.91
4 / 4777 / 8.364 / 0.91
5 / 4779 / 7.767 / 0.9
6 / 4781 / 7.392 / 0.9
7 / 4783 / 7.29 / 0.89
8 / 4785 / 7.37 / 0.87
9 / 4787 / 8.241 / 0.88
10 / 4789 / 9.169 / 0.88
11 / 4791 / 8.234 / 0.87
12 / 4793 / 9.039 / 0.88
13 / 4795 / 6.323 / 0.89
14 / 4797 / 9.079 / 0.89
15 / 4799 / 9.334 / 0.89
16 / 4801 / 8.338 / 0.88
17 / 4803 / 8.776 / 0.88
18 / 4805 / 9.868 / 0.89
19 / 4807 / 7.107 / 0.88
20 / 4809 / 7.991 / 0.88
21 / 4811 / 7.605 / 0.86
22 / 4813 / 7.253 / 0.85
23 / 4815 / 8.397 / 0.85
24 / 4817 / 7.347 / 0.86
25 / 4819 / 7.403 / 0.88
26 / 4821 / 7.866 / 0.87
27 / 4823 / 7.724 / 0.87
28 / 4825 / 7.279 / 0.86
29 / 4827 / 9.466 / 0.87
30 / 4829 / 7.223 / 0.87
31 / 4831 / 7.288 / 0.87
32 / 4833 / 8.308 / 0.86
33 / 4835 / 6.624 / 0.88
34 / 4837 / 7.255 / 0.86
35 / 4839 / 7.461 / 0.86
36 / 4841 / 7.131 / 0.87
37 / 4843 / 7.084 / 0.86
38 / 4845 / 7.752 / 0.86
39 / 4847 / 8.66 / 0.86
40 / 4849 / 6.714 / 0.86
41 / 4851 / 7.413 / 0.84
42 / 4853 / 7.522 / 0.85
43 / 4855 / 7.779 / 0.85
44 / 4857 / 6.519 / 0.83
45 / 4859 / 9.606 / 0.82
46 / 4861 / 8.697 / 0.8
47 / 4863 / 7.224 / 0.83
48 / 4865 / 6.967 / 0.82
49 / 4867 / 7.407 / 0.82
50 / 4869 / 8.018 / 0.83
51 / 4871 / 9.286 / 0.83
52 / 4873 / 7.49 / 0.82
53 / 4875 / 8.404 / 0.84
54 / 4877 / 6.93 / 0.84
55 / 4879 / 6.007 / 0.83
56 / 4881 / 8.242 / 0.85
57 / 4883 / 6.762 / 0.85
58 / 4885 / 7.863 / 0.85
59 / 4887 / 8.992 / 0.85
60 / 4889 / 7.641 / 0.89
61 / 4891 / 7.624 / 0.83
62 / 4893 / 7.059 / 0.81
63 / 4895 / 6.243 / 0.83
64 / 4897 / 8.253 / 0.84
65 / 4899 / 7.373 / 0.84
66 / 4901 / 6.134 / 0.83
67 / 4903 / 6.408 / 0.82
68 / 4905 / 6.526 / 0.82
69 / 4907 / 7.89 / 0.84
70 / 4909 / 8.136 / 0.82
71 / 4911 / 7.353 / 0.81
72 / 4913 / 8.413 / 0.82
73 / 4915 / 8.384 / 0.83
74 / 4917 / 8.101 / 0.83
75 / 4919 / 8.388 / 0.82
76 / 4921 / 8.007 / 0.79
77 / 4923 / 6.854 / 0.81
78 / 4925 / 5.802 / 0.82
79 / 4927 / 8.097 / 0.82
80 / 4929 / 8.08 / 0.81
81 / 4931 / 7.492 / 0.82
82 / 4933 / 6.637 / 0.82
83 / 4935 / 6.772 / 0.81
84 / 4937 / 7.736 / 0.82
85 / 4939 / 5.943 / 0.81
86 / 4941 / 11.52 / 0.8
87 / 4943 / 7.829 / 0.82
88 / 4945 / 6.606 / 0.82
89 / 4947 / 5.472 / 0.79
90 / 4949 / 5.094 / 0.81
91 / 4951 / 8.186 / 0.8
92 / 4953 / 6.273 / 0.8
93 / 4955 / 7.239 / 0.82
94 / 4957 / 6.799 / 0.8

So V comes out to 1.6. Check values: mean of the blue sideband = 8.52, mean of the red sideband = 7.57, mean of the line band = 7.72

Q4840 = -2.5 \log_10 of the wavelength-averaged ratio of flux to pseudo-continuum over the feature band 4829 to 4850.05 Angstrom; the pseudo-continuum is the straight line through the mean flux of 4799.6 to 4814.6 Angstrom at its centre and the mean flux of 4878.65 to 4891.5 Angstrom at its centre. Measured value 0.08 mag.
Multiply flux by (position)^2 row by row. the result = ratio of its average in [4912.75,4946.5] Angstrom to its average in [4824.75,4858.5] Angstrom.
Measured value 1.05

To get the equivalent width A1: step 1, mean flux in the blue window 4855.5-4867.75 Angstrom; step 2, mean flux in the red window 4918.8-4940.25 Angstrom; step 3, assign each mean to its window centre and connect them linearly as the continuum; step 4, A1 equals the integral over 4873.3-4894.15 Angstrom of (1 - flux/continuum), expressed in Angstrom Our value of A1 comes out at 0.1 Angstrom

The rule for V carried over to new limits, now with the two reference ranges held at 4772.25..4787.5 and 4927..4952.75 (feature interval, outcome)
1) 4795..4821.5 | -1.5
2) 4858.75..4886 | -0.9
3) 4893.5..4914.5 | 0.3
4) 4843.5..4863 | -0.7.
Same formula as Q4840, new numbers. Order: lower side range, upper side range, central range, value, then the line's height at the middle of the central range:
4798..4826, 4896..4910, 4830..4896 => 0.001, 7.59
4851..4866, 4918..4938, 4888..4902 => 0.054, 7.55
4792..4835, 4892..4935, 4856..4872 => -0.037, 7.7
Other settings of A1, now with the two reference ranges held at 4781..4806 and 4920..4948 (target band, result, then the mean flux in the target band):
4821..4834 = 0.4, 7.88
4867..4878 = -0.2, 7.97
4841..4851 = 0.6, 7.5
